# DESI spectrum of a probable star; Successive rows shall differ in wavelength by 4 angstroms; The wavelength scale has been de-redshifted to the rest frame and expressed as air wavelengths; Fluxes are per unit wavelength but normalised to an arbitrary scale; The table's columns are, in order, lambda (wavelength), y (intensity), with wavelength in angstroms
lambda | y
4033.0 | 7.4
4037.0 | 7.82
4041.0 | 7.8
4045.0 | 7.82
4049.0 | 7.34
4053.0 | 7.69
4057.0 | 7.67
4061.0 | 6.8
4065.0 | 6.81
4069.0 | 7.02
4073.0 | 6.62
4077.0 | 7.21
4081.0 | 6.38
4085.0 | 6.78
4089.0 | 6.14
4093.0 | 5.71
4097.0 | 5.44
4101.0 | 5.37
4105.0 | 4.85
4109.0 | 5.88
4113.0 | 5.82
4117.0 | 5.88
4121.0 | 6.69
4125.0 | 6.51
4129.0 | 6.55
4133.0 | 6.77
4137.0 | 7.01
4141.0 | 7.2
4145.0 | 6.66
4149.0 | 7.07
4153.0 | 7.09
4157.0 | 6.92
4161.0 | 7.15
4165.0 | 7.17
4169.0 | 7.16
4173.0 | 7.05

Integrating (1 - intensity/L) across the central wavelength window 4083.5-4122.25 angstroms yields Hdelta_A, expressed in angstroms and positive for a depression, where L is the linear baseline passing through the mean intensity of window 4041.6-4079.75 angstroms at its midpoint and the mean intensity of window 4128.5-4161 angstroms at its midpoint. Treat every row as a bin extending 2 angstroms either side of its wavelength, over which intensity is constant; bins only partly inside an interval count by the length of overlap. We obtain 6.9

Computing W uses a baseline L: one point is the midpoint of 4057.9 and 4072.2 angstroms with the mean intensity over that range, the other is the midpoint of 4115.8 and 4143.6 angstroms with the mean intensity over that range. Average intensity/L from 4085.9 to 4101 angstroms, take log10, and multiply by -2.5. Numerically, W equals 0.18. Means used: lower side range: 6.92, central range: 5.79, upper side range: 6.68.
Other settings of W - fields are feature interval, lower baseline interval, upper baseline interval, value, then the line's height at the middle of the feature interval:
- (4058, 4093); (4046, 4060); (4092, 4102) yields -0.035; 6.49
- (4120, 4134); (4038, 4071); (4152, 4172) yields 0.090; 7.19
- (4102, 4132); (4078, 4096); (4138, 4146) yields 0.108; 6.65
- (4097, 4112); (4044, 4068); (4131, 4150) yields 0.296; 7.1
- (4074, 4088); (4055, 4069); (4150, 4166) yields 0.055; 7.08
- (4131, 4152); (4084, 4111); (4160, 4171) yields -0.049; 6.65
